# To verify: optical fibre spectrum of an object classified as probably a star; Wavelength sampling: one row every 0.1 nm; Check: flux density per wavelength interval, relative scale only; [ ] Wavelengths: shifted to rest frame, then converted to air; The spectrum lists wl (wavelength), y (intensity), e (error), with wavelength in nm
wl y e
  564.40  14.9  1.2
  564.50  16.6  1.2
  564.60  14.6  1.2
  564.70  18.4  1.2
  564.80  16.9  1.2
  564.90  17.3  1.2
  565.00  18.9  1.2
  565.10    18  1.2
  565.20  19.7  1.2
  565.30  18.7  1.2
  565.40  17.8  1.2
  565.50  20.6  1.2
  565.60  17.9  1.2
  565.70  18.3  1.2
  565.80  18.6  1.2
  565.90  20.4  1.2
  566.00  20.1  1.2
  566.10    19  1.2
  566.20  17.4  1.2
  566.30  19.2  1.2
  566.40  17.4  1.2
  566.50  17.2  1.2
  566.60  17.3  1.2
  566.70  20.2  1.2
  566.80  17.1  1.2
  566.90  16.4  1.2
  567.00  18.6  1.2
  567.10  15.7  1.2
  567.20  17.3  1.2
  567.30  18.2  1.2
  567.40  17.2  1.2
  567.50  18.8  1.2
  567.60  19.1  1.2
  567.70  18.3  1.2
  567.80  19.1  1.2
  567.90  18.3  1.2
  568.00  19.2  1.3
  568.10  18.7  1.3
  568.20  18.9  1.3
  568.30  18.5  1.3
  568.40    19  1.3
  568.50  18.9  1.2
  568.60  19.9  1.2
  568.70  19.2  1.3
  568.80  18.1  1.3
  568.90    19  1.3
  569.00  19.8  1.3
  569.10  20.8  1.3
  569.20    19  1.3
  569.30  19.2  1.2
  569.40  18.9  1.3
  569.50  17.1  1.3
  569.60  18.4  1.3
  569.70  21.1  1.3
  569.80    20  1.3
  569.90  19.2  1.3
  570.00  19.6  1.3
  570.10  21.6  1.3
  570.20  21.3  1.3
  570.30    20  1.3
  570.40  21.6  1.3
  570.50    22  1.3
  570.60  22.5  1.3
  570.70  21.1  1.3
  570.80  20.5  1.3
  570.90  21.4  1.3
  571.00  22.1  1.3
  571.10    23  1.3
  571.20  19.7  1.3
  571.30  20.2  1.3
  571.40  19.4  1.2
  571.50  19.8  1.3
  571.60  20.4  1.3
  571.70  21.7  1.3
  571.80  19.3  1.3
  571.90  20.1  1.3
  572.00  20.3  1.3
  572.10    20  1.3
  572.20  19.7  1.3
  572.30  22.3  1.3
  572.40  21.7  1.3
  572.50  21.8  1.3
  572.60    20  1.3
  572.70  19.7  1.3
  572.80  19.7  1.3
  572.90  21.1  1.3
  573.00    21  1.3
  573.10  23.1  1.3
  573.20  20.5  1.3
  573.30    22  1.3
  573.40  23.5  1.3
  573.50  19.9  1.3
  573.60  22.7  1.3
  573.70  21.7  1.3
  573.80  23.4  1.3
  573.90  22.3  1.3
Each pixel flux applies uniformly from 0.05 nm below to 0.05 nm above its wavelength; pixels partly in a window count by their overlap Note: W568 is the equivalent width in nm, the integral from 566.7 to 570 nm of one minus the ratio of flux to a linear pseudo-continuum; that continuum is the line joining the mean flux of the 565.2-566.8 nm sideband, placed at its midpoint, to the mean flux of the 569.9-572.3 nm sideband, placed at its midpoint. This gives 0.16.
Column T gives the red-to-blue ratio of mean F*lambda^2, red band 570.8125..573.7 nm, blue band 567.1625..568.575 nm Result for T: 1.15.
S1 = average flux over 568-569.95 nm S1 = 19.1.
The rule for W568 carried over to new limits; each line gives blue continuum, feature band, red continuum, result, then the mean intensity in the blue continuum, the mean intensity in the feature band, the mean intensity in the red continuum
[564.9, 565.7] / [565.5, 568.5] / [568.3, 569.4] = 0.090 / 18.7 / 18.4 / 19.2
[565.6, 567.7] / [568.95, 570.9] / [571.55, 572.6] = -0.052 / 18.2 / 20.2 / 20.7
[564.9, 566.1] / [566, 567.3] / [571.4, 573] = 0.092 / 18.9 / 17.8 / 20.5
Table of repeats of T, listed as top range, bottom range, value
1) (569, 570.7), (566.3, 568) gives 1.13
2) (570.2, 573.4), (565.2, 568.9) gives 1.15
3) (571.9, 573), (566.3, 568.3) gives 1.16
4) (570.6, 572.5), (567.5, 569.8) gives 1.10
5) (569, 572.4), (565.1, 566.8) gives 1.11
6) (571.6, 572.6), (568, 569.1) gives 1.10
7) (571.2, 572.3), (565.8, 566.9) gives 1.12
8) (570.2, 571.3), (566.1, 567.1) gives 1.22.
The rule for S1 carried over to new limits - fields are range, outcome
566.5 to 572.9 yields 19.6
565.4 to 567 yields 18.5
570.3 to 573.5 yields 21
